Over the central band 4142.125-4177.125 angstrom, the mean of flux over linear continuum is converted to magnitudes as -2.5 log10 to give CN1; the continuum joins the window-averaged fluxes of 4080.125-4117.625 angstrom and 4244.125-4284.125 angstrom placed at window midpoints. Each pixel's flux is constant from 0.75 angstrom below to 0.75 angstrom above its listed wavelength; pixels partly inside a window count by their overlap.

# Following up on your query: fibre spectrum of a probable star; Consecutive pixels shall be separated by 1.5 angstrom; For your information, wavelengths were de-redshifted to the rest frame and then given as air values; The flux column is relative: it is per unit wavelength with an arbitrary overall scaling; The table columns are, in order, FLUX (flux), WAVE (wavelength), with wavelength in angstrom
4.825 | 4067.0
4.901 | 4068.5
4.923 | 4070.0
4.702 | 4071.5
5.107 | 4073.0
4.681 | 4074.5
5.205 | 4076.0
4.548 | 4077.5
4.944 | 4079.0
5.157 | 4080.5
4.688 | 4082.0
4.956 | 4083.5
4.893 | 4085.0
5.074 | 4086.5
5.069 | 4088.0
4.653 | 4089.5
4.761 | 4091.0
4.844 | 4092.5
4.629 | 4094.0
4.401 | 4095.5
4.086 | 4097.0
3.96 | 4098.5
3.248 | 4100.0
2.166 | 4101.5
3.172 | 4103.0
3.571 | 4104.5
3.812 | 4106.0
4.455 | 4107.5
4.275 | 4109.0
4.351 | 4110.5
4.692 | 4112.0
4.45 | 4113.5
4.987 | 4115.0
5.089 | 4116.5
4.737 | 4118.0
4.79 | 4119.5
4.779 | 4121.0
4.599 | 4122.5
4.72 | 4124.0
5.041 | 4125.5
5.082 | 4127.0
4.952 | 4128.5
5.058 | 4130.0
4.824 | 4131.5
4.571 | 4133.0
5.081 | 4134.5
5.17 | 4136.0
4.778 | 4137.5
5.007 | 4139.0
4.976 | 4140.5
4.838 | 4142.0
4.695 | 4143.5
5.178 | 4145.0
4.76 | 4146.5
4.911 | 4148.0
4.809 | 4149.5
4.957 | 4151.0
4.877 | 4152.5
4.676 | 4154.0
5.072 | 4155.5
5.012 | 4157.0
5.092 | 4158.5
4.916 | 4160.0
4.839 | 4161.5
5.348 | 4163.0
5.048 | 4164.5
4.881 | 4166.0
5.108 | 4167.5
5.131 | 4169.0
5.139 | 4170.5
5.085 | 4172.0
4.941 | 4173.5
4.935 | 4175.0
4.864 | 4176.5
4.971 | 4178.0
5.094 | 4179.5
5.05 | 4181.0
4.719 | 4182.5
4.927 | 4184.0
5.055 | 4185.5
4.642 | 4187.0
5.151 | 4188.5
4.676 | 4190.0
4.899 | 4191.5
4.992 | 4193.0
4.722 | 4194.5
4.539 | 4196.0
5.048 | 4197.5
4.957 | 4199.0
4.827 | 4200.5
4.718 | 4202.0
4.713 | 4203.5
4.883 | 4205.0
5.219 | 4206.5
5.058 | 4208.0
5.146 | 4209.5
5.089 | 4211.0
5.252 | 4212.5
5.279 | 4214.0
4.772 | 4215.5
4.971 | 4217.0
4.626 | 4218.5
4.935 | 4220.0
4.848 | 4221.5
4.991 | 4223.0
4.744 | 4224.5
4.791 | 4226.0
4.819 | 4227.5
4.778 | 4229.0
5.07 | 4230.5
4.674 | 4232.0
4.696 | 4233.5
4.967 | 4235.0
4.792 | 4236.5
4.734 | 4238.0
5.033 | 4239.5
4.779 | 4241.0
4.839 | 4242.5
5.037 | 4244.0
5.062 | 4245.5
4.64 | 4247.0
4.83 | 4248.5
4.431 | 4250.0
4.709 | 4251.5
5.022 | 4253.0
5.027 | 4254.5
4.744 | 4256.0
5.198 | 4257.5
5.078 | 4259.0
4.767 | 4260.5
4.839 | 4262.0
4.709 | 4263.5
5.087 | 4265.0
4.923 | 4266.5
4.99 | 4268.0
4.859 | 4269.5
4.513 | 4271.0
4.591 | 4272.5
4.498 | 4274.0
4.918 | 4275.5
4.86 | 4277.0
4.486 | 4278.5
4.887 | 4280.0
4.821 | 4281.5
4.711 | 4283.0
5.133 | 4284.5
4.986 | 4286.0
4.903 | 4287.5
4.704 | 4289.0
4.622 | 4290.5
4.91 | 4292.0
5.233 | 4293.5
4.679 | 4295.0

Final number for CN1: -0.098 mag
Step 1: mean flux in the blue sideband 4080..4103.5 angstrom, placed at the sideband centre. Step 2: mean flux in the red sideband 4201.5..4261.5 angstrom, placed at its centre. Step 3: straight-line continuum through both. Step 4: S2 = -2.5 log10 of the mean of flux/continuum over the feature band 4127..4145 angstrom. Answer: -0.090 mag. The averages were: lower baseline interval 4.36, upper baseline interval 4.89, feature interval 4.92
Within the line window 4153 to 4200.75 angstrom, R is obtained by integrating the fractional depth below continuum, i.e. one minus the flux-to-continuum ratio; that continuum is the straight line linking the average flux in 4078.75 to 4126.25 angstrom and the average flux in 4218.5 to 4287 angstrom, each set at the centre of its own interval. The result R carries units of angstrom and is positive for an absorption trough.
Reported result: -3.1 angstrom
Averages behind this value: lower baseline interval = 4.47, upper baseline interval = 4.84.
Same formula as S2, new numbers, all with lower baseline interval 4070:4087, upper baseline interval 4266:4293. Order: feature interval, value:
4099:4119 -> 0.195 mag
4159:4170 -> -0.040 mag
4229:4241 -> -0.005 mag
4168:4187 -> -0.028 mag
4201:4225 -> -0.027 mag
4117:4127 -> 0.016 mag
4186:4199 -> 0.000 mag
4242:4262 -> -0.014 mag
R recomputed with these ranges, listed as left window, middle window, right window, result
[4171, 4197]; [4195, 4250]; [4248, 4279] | -0.3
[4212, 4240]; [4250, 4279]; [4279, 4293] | 0.2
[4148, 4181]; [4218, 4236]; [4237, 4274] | 0.2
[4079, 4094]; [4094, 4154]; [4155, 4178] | 4.7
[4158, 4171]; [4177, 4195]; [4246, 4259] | 0.3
